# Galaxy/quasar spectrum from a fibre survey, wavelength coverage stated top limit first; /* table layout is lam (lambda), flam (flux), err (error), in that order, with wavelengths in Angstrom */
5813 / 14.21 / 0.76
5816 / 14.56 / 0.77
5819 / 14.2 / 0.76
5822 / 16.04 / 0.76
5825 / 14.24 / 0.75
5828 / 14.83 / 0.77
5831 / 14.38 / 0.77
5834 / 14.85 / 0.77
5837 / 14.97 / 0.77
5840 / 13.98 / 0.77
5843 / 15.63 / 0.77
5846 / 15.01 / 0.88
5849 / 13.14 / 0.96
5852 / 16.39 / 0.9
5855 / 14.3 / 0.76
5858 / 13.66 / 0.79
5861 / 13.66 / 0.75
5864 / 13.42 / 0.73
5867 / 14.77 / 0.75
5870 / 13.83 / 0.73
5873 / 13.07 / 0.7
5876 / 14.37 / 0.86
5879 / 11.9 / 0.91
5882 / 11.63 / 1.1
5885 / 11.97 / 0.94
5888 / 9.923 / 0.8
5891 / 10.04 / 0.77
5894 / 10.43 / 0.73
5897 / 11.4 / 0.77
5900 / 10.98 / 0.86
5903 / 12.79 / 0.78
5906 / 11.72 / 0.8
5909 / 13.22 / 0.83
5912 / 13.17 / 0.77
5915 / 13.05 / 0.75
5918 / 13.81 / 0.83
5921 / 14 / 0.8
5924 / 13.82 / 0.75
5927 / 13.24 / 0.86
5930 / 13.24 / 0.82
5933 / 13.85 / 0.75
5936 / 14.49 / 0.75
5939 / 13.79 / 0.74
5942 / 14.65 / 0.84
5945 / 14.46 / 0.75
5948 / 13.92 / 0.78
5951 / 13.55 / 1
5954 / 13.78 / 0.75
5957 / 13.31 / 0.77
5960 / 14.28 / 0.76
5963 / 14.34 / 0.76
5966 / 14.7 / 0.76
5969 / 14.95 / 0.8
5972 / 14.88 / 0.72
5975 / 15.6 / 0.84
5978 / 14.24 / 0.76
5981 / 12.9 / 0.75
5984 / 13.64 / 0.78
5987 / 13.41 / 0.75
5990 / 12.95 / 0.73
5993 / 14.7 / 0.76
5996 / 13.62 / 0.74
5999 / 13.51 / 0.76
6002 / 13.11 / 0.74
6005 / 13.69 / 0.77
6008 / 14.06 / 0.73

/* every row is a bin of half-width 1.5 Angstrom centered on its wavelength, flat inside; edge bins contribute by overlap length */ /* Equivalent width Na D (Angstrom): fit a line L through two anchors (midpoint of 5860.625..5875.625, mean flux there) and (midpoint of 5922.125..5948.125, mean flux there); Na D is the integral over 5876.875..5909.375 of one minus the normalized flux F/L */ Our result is 5.6 Angstrom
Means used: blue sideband 13.8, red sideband 13.9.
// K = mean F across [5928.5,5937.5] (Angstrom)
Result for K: 13.9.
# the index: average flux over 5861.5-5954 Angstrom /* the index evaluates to 13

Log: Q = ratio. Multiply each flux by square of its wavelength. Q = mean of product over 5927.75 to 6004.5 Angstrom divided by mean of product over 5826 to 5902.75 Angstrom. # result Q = 1.09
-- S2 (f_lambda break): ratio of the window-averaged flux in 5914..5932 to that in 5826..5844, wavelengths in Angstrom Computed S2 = 0.92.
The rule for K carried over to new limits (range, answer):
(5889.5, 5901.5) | 10.7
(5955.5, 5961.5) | 13.8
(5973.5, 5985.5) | 14.1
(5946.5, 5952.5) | 13.7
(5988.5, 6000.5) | 13.7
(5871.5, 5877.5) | 13.7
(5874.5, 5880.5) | 13.1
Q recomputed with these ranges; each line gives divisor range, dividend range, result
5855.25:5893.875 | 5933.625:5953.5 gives 1.14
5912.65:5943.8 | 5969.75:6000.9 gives 1.03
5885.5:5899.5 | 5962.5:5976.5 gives 1.45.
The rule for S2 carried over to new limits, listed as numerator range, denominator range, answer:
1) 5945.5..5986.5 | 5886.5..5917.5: 1.21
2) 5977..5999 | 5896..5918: 1.09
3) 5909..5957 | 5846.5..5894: 1.06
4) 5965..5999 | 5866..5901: 1.18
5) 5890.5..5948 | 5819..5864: 0.89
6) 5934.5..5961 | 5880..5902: 1.28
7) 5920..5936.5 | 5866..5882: 1.03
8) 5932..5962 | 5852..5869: 0.99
